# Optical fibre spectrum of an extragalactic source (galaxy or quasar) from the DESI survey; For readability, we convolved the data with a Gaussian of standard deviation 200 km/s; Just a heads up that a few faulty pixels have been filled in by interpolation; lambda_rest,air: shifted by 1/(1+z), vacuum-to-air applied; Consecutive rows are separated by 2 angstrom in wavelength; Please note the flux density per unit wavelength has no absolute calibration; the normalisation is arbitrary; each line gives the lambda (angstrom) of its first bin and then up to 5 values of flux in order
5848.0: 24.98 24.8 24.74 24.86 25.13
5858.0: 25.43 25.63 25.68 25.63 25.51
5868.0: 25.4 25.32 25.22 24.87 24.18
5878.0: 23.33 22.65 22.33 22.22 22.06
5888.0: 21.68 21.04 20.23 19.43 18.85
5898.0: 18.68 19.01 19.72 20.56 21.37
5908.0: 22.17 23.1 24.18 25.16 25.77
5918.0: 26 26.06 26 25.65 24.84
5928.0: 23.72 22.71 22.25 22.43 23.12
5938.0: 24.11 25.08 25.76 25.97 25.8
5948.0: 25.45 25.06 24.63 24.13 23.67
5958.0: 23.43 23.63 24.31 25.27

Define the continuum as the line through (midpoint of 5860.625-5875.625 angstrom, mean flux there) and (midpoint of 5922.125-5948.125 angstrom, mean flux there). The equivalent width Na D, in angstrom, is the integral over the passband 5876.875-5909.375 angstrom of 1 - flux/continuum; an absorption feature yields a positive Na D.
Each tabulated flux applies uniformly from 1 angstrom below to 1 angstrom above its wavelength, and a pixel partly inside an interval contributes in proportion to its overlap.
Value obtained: 5.2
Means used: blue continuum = 25.3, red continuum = 24.4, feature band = 21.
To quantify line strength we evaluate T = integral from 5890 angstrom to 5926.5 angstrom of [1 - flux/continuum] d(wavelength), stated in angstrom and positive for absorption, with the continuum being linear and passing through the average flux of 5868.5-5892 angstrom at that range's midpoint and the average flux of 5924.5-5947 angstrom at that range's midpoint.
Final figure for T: 1.8 angstrom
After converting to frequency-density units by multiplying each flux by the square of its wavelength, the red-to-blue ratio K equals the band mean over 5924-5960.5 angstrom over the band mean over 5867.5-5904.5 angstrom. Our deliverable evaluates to 1.13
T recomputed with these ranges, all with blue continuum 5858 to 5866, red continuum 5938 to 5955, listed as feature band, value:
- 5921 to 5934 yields 0.62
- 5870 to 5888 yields 1.51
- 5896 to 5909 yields 2.69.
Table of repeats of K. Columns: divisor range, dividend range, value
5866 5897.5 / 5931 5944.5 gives 1.08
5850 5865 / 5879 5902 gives 0.83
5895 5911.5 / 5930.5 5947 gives 1.20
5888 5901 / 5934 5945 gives 1.27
